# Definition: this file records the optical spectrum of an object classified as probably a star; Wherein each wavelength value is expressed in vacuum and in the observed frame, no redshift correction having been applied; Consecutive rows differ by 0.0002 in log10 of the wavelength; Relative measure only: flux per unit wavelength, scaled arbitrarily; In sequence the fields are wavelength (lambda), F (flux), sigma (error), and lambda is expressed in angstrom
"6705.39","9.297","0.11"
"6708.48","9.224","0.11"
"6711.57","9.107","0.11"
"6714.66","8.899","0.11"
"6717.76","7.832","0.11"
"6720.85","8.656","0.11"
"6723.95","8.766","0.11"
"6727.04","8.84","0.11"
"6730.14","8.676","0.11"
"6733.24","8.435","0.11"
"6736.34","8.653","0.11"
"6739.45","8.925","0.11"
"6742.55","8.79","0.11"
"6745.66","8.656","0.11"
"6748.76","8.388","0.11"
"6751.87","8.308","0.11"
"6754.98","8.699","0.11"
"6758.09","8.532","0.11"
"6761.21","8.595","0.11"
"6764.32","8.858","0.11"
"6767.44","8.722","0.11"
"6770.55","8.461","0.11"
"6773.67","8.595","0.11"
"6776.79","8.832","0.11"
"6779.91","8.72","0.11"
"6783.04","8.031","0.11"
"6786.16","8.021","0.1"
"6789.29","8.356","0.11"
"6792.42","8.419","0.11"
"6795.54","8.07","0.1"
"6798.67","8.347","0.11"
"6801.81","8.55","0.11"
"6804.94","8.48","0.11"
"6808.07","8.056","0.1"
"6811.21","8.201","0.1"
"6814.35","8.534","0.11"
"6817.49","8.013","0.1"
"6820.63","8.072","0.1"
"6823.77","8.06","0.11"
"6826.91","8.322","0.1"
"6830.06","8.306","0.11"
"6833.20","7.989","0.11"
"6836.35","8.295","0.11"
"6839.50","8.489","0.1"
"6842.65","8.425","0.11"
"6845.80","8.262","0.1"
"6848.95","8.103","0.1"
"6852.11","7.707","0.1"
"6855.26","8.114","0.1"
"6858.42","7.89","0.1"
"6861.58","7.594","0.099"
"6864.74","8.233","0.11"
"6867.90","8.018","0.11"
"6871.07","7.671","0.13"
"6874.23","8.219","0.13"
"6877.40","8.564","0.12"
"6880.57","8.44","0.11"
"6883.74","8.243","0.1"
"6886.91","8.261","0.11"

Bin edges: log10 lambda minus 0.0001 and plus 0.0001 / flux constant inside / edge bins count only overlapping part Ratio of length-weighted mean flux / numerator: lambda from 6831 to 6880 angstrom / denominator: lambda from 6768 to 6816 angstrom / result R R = 1.0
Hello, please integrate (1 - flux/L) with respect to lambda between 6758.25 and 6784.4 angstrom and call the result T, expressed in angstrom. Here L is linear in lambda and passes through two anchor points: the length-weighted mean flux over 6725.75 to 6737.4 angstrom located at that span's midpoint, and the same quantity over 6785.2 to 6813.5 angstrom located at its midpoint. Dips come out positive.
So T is -0.5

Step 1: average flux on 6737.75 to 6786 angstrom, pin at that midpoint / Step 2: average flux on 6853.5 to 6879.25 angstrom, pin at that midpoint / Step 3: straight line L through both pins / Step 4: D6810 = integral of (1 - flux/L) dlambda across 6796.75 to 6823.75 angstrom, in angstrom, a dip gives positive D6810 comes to 0.22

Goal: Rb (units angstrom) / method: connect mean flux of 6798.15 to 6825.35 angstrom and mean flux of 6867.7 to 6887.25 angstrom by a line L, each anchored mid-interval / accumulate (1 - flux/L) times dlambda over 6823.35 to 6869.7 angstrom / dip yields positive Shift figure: 0.6 angstrom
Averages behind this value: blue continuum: 8.25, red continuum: 8.21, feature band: 8.12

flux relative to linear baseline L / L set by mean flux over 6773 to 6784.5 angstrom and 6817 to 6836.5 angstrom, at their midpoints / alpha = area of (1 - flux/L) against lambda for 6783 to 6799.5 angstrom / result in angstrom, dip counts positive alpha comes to 0.43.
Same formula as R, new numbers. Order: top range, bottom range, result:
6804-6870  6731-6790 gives 0.95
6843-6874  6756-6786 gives 0.93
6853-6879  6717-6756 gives 0.93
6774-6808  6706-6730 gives 0.95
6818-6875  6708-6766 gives 0.93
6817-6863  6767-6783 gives 0.94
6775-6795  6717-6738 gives 0.98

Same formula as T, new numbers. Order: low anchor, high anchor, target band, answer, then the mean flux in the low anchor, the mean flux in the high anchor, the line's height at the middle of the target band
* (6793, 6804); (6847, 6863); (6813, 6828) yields -0.04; 8.34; 7.89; 8.17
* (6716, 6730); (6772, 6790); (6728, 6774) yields -0.74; 8.54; 8.43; 8.49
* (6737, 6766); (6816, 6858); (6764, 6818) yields 0.11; 8.64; 8.16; 8.42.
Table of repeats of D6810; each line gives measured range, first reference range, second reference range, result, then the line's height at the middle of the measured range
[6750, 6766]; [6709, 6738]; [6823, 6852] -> -0.1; 8.54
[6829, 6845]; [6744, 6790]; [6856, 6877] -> -0.3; 8.14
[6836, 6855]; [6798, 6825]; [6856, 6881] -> -0.1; 8.14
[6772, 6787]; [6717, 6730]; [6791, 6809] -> -0.1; 8.4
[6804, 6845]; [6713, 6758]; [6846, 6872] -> -0.6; 8.13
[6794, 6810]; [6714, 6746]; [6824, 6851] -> 0.2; 8.38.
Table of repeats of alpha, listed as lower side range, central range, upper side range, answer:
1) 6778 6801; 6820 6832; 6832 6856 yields 0.04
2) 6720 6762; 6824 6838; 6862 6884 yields 0.17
